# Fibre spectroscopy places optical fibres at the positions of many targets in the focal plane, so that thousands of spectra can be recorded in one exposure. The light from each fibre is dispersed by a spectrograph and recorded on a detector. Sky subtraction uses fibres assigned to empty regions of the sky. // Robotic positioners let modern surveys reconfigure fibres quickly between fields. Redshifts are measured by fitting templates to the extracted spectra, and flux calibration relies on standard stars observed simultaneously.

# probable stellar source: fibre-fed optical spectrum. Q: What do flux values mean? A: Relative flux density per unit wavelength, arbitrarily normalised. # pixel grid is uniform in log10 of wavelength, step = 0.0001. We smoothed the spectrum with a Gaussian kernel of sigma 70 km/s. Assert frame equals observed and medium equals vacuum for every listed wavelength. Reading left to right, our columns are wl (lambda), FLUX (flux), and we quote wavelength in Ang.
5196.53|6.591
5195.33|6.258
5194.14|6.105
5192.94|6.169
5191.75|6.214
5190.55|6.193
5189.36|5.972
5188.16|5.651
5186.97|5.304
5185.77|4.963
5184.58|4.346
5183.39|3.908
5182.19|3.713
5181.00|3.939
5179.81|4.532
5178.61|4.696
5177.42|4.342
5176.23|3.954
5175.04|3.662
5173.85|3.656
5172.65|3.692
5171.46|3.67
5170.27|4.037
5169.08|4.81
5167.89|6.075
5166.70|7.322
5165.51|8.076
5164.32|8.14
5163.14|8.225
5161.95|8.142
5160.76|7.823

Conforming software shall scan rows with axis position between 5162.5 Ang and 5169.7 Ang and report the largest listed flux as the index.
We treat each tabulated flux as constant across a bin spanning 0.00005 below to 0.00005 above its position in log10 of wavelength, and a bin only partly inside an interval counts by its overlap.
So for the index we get 8.225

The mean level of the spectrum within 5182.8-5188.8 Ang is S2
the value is 4.84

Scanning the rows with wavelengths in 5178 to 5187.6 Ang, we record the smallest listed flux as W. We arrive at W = 3.713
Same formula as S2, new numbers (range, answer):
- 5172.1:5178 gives 3.86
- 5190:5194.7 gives 6.17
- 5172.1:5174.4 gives 3.66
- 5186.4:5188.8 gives 5.49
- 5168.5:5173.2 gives 4.05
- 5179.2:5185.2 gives 4.09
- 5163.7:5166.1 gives 8.14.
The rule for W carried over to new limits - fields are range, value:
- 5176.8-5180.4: 4.342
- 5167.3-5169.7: 4.81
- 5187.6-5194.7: 5.651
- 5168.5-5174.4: 3.656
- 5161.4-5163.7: 8.142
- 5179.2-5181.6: 3.939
